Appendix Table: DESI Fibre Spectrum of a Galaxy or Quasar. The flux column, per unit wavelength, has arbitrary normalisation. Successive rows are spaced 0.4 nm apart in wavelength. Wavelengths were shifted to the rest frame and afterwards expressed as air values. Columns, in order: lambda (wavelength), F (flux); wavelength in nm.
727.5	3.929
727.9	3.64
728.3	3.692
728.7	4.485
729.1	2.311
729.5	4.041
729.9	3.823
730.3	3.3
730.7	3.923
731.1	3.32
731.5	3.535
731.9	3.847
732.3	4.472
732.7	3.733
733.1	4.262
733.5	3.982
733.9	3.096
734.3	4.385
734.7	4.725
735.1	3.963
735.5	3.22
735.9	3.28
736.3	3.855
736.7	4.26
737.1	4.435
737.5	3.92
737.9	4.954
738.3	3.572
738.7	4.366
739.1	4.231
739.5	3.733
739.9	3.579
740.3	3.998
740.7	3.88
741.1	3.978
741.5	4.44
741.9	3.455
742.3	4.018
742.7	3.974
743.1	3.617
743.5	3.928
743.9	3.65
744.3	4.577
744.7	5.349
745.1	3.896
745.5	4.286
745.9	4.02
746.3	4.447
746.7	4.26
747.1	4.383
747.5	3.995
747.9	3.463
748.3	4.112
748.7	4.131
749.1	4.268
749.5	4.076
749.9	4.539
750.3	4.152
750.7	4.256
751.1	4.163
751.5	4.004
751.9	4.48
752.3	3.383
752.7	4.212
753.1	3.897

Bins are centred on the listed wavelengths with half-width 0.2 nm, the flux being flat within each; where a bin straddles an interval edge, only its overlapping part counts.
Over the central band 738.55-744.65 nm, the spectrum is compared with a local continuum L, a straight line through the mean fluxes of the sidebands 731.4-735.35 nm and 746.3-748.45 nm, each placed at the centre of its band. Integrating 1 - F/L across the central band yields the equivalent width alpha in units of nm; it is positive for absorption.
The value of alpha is 0.08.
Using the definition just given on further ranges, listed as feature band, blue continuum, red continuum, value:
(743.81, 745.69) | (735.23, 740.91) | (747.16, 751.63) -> -0.161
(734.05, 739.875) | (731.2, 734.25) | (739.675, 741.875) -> -0.218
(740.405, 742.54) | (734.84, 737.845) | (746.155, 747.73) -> 0.064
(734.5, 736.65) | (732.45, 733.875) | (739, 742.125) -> 0.033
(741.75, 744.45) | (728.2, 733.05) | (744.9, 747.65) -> 0.139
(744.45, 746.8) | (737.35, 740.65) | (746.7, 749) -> -0.197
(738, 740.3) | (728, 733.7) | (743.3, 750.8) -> 0.020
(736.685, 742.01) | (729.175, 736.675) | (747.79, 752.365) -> -0.189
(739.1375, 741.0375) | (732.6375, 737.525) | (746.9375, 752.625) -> 0.069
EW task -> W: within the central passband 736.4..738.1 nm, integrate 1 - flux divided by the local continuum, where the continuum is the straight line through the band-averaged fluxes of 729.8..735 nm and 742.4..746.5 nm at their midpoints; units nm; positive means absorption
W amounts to -0.15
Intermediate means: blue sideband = 3.88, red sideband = 4.17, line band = 4.36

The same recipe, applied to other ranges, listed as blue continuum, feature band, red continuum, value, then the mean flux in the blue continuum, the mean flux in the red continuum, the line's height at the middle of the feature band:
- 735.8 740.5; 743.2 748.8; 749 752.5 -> -0.094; 4.03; 4.14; 4.1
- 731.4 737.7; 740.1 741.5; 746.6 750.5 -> 0.002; 3.94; 4.13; 4.03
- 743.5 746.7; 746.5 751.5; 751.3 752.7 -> -0.029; 4.29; 3.99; 4.12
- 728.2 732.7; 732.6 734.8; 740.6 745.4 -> -0.122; 3.71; 4.07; 3.8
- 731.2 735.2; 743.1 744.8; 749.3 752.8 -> -0.063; 3.98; 4.14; 4.08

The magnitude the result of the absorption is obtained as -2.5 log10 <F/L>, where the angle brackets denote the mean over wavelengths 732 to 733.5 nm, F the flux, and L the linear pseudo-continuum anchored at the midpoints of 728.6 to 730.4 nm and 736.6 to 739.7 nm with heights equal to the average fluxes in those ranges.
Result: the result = -0.09 mag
